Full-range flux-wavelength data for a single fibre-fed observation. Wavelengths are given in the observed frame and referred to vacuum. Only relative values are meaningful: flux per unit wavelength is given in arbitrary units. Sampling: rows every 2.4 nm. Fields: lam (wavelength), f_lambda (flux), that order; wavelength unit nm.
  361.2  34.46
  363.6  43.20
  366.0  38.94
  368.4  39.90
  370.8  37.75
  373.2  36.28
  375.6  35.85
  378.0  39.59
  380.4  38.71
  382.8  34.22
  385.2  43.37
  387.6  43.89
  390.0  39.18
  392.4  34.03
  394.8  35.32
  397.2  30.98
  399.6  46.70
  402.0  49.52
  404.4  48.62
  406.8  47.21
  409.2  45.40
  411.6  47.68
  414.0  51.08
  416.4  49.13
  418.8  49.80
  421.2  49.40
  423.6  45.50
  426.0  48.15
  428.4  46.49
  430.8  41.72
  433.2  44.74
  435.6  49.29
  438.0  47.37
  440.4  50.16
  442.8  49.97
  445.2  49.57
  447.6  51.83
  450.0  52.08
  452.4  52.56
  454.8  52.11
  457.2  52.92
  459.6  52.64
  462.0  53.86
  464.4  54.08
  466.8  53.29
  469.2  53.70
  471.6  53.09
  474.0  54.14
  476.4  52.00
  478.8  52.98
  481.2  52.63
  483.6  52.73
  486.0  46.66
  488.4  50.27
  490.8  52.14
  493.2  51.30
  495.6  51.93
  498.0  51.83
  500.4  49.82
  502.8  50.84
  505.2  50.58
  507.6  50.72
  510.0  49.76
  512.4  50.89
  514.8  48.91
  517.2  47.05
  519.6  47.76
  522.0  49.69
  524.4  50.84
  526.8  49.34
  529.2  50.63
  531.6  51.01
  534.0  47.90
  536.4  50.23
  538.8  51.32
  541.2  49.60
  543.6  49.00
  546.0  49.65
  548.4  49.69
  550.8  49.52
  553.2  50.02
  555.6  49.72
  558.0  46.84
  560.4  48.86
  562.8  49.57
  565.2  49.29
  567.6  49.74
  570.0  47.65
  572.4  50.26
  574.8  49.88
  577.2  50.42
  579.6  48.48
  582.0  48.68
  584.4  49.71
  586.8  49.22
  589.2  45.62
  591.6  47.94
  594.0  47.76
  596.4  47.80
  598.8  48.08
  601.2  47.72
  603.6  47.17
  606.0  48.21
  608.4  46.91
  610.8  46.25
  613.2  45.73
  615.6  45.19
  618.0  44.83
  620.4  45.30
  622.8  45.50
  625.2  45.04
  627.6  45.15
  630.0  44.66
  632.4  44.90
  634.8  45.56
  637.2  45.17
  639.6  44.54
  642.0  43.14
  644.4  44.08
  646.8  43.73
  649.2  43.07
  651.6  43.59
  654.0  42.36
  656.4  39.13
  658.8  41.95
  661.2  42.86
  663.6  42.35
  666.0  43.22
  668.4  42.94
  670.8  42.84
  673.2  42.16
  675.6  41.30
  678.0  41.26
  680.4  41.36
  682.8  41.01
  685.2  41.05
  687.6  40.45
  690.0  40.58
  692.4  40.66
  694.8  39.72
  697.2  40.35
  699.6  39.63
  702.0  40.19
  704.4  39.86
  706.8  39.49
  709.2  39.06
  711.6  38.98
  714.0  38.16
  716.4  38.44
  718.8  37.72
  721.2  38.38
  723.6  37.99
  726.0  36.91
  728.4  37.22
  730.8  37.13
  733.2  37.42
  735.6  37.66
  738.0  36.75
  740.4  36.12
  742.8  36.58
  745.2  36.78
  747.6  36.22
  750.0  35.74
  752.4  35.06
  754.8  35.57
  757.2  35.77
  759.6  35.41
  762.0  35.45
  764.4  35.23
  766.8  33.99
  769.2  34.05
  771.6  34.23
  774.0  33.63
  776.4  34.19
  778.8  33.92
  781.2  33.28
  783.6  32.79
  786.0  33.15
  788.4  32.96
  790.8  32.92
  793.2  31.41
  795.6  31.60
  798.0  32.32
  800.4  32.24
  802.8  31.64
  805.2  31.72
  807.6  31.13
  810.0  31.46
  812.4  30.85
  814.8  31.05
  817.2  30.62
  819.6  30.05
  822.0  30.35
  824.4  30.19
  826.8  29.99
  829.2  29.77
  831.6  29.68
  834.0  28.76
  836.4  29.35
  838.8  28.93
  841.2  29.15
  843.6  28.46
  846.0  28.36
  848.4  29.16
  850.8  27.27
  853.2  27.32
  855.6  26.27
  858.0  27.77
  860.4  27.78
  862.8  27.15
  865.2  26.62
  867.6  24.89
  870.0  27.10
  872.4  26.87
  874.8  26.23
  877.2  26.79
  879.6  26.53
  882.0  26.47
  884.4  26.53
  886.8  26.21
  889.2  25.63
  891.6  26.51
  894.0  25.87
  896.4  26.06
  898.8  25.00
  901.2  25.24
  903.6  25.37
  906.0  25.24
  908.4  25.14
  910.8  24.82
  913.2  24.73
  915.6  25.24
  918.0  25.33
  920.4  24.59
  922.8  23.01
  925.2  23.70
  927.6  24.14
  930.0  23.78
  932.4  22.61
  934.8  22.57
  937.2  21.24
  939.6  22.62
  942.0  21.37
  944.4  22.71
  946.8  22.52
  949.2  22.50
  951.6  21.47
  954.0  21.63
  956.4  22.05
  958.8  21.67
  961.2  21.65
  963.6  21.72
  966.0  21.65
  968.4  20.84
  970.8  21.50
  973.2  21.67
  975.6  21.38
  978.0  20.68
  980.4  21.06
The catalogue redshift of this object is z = 0.00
